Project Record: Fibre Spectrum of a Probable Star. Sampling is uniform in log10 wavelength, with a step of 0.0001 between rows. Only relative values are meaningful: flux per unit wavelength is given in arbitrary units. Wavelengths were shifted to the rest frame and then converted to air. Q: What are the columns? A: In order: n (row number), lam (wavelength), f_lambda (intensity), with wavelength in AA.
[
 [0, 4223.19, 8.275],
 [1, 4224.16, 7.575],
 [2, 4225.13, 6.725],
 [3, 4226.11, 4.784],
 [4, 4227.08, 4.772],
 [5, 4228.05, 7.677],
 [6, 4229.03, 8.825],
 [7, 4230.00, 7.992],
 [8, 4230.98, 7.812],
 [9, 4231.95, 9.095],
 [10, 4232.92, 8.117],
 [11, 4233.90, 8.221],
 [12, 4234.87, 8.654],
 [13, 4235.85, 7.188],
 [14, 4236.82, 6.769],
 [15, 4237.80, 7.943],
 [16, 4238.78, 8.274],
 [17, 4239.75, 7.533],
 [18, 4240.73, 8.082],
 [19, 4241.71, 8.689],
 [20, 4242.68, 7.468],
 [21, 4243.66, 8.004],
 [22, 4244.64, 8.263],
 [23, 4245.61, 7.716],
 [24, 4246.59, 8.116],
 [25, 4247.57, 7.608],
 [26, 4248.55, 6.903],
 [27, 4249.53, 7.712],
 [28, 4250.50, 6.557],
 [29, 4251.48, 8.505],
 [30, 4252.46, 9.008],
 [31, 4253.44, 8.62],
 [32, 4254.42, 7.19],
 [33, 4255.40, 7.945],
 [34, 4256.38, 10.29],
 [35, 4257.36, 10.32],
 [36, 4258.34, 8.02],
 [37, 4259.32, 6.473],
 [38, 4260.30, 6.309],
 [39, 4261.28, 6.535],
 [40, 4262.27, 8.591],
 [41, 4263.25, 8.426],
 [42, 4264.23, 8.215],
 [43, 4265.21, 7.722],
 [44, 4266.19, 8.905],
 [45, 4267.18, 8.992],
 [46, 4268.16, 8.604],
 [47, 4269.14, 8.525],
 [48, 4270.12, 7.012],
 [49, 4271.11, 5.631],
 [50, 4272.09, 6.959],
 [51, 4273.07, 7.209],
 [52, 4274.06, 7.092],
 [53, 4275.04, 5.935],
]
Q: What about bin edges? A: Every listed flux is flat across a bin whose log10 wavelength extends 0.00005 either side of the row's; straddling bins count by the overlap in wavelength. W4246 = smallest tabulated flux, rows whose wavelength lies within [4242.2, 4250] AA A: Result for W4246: 6.903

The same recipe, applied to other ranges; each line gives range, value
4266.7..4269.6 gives 8.525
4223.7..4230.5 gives 4.772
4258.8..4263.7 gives 6.309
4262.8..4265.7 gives 7.722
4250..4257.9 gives 6.557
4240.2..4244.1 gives 7.468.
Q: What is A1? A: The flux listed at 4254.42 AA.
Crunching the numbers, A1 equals 7.19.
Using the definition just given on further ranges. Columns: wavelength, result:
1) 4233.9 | 8.221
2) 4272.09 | 6.959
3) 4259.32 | 6.473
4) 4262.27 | 8.591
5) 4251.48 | 8.505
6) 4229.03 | 8.825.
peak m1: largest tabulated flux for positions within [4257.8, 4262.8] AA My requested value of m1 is 8.591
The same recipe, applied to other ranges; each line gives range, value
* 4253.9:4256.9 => 10.29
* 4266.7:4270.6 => 8.992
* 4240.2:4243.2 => 8.689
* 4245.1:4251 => 8.116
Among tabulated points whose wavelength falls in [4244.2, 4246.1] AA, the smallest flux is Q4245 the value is 7.716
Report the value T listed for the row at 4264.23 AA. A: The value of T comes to 8.215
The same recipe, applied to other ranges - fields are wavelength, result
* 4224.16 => 7.575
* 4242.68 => 7.468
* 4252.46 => 9.008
